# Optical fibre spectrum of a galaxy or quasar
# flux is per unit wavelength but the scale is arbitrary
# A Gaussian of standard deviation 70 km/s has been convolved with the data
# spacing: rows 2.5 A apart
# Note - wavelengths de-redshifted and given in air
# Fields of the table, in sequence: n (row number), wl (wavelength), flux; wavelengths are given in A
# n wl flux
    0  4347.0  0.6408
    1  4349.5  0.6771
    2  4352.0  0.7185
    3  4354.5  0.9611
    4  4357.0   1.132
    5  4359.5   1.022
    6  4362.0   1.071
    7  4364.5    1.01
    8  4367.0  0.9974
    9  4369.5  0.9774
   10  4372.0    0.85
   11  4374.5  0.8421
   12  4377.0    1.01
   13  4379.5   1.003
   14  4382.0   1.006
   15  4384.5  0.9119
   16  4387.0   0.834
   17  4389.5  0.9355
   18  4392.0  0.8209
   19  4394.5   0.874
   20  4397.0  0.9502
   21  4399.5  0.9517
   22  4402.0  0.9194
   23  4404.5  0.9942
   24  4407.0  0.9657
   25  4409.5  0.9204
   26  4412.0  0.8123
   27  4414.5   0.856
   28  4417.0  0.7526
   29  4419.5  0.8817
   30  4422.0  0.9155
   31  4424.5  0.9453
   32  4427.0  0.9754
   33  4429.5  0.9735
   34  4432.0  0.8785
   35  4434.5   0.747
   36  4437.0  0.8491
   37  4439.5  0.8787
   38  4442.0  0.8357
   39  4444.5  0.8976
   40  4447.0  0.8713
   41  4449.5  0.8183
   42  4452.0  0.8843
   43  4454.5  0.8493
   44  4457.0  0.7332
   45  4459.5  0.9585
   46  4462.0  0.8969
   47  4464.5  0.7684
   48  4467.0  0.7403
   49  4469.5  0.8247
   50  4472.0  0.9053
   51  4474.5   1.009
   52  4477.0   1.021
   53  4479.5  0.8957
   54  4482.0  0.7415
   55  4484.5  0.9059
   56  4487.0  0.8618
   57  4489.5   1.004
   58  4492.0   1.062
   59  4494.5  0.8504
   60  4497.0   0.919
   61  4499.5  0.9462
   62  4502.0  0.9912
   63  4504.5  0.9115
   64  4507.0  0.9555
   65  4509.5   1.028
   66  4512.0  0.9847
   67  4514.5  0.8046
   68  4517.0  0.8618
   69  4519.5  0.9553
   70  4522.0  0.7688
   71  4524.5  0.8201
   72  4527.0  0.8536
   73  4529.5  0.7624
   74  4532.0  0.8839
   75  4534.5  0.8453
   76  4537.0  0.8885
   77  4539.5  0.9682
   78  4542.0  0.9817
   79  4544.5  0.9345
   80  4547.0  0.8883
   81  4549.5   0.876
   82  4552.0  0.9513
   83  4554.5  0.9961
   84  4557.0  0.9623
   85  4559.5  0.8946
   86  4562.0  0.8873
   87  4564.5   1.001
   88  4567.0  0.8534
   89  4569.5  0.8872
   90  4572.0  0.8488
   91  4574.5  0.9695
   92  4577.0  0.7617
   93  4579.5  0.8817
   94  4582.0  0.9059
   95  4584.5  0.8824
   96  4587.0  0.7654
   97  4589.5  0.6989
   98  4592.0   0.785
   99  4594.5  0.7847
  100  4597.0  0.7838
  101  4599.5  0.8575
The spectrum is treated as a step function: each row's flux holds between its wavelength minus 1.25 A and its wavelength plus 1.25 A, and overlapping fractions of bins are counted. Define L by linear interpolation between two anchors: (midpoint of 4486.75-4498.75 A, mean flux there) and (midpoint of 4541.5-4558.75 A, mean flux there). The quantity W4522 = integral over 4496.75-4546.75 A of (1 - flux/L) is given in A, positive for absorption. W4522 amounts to 2.10 A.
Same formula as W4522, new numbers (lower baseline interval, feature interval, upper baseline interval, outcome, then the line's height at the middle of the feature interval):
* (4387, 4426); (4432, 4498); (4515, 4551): 1.0 A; 0.888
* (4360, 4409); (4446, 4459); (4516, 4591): 1.1 A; 0.919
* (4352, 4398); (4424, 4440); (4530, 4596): 0.7 A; 0.929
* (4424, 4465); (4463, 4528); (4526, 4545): -1.5 A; 0.88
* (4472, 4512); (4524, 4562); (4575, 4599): -1.3 A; 0.872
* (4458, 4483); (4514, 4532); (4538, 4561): 1.6 A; 0.917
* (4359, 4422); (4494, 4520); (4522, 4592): -1.1 A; 0.893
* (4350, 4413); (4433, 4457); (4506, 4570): 2.1 A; 0.923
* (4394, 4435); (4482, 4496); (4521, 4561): -0.3 A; 0.898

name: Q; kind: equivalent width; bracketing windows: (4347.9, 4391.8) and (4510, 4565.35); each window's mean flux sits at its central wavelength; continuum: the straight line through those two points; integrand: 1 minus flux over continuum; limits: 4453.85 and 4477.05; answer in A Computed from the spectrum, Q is 1.29 A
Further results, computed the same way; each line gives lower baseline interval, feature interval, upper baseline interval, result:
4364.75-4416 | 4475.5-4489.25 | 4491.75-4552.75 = 0.2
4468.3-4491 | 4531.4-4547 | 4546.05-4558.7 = 0.2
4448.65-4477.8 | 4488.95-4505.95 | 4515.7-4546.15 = -1.6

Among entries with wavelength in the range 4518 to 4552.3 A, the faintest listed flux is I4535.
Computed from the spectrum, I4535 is 0.7624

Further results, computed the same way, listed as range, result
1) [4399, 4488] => 0.7332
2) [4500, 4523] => 0.7688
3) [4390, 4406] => 0.8209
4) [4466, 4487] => 0.7403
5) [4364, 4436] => 0.747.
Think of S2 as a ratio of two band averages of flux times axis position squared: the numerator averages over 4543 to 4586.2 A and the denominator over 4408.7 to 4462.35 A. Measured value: 1.10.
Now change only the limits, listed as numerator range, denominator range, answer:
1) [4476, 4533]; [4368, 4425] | 1.04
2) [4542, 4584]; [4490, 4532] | 1.03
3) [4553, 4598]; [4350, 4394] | 1.01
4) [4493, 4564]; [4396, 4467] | 1.08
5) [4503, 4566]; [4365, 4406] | 1.04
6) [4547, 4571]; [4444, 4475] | 1.13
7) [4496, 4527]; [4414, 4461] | 1.08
